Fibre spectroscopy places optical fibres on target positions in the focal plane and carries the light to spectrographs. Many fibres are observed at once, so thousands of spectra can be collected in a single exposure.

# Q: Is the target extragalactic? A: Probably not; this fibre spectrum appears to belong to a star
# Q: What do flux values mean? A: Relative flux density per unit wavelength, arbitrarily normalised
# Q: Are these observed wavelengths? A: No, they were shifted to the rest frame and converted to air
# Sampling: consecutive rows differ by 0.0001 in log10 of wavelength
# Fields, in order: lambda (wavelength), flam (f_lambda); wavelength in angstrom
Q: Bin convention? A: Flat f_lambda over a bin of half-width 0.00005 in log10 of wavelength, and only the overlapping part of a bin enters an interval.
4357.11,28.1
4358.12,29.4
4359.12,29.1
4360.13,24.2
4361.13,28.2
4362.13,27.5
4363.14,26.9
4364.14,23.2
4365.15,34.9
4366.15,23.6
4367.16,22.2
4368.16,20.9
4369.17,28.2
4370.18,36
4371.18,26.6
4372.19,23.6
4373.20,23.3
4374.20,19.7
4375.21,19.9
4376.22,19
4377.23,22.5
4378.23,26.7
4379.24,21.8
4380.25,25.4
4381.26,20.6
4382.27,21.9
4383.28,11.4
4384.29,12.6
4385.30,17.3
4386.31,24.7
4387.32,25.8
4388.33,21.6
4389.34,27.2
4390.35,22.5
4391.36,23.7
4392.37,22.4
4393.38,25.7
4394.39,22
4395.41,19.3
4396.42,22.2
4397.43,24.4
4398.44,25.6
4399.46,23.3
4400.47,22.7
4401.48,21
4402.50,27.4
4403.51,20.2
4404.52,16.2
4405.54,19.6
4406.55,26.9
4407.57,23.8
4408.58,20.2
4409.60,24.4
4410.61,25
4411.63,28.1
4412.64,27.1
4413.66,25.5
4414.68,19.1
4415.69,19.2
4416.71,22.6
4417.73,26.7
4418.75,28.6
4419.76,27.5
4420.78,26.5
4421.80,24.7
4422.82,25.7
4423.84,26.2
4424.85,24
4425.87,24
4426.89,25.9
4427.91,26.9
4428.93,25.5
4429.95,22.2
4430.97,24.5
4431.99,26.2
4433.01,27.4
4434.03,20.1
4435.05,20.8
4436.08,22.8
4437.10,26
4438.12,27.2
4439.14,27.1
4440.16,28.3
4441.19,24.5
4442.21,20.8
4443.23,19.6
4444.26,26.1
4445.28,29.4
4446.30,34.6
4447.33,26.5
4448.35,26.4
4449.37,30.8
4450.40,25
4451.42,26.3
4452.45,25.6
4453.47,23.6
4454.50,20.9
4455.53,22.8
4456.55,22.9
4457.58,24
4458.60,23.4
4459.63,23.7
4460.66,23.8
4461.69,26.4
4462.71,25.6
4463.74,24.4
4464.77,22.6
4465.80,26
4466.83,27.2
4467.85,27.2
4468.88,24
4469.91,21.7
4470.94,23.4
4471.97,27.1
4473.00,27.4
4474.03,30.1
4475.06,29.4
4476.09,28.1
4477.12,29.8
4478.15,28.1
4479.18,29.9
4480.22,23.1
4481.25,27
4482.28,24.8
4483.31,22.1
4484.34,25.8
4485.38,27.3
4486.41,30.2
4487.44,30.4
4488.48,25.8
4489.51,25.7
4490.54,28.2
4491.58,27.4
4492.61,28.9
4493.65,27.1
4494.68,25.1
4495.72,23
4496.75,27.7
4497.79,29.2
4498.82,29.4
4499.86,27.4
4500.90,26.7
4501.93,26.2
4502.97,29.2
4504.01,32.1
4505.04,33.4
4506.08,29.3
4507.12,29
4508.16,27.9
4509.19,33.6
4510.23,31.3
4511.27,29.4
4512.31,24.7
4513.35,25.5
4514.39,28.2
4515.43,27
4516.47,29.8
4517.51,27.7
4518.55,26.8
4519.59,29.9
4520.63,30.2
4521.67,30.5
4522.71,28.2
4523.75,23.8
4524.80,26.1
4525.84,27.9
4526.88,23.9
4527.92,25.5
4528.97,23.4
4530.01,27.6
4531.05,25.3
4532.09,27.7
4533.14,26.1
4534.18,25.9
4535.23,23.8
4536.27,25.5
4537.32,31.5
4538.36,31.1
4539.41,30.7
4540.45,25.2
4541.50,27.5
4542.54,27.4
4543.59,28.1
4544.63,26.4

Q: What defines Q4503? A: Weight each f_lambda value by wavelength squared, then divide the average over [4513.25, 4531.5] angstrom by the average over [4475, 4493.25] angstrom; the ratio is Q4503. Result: 1.01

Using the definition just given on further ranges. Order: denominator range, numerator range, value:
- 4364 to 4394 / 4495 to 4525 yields 1.30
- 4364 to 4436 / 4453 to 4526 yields 1.19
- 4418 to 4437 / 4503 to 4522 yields 1.21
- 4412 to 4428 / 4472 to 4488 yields 1.13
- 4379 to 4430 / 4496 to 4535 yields 1.26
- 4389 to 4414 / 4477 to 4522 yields 1.25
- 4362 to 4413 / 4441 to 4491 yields 1.15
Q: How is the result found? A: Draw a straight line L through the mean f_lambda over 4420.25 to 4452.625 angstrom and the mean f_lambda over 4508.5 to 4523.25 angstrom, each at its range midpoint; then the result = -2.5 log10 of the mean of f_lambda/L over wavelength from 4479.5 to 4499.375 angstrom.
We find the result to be 0.04 mag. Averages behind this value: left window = 25.5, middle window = 26.8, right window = 28.8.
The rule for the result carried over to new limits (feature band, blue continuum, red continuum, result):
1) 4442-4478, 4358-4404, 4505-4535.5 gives 0.007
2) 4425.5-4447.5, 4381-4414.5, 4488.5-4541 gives -0.046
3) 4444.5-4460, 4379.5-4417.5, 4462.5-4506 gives -0.019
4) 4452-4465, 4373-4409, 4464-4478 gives 0.084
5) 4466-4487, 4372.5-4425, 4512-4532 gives -0.050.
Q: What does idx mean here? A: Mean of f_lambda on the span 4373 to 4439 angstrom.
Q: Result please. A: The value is 23.3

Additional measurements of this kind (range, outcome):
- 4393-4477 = 24.8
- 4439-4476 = 25.5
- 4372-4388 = 21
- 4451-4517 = 26.8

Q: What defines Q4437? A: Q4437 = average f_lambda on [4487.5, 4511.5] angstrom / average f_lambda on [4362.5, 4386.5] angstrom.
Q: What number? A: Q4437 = 1.23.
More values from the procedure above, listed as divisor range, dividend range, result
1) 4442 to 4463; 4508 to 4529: 1.10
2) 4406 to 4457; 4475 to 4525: 1.11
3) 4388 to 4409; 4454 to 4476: 1.10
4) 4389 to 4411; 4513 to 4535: 1.17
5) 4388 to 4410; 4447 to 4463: 1.09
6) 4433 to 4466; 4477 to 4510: 1.12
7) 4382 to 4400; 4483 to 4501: 1.24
